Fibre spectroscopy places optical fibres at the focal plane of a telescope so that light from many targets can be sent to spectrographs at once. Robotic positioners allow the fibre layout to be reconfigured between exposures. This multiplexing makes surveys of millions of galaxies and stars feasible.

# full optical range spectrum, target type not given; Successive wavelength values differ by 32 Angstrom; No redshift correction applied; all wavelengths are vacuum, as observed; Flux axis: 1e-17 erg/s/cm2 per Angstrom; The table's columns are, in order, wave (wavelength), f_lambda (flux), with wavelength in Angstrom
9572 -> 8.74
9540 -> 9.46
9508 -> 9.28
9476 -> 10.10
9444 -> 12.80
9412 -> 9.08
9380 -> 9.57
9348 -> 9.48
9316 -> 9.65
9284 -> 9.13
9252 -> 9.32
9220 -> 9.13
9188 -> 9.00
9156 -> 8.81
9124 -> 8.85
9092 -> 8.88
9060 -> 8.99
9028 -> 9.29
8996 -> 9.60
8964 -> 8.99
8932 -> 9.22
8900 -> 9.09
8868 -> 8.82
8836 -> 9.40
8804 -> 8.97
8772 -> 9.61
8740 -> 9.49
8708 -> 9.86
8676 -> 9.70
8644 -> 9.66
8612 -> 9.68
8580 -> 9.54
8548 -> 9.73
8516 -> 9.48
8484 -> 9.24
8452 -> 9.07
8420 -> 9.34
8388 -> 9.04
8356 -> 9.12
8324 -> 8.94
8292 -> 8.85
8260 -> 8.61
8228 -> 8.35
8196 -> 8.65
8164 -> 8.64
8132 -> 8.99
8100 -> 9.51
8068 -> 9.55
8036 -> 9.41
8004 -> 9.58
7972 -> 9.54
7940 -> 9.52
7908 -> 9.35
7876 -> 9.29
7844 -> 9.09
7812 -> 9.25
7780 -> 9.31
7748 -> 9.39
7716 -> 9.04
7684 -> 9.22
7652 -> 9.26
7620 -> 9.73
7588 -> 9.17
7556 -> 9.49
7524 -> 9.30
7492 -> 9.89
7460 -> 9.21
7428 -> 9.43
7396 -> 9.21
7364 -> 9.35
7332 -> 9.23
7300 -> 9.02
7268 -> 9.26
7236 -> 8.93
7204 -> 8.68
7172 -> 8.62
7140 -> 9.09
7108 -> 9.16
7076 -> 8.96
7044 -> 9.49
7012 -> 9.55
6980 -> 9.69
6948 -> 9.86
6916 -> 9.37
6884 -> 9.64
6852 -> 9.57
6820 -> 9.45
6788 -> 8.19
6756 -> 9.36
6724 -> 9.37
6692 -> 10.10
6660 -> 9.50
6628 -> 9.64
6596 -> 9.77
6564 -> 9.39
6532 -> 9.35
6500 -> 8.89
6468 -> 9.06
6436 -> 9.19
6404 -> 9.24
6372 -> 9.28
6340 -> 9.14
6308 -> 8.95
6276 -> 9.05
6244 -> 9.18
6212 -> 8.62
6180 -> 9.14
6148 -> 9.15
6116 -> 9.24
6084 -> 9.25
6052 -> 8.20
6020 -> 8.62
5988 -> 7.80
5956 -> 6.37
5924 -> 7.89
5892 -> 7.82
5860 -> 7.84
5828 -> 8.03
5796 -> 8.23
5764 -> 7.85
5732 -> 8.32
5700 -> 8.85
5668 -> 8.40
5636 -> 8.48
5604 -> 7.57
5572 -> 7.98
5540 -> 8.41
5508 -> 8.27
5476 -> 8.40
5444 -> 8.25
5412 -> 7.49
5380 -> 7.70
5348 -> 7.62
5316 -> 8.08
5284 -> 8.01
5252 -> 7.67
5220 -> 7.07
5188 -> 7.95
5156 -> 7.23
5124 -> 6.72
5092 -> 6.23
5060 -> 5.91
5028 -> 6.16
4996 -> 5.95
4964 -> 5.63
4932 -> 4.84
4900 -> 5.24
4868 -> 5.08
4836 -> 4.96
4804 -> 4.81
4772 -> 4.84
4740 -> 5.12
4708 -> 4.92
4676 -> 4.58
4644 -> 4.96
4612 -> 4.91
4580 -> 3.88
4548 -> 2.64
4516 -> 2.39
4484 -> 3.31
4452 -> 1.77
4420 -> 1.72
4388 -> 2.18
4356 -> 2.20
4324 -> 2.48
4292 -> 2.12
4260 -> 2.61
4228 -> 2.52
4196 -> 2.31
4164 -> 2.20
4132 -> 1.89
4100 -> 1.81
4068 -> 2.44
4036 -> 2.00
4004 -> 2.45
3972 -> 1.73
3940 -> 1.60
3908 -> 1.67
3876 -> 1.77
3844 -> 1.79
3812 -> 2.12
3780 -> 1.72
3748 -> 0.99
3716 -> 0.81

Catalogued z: 0.15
